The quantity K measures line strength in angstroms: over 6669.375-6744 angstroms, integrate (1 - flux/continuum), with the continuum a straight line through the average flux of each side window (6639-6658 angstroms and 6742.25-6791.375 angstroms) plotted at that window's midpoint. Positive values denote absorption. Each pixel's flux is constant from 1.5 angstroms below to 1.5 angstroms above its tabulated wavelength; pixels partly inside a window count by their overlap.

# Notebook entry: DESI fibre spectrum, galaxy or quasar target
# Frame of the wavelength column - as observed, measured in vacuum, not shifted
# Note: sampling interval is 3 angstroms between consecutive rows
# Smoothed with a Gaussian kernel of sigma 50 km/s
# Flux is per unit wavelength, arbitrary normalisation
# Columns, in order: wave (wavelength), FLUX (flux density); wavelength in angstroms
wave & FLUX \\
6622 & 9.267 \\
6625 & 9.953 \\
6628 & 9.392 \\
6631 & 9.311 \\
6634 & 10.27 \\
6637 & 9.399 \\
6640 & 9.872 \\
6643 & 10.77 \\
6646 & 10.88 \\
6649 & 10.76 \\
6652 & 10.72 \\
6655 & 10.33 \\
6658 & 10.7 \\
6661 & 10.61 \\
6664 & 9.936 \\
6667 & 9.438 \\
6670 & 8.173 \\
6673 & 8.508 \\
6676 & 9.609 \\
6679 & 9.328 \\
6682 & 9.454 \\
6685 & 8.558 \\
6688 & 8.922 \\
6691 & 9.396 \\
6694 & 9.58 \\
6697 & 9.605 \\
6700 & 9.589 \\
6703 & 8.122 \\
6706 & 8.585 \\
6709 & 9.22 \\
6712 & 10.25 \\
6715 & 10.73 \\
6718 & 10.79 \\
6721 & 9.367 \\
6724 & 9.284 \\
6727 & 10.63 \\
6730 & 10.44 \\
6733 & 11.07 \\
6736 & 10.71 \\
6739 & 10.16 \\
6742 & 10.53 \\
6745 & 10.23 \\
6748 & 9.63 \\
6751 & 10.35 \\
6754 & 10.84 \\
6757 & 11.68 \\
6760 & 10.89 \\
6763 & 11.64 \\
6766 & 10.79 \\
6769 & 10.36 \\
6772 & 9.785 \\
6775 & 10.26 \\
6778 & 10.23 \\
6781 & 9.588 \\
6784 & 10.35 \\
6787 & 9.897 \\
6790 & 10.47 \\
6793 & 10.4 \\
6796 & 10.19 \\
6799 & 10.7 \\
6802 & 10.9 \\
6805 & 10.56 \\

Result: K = 6.1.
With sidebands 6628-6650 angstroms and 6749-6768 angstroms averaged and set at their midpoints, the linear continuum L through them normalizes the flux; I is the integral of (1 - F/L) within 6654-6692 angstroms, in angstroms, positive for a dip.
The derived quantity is 3.33 angstroms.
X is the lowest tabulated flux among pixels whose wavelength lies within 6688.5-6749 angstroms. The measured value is 8.122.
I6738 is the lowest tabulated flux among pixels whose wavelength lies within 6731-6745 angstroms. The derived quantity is 10.16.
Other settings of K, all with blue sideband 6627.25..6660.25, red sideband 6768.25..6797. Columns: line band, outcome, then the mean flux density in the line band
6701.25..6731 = 1.4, 9.73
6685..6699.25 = 1.3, 9.3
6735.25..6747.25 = -0.2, 10.3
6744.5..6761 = -0.7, 10.6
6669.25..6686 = 2.0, 8.98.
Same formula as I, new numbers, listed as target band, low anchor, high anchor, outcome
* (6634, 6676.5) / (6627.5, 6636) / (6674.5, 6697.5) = -2.2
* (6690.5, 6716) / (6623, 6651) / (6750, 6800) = 2.1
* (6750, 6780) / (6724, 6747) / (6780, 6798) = -1.1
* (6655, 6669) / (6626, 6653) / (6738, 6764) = 0.2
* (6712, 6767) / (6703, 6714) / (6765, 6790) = -5.0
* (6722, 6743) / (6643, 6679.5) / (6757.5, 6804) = -0.2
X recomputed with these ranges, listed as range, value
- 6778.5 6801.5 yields 9.588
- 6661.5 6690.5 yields 8.173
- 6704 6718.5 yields 8.585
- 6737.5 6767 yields 9.63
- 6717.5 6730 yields 9.284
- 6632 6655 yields 9.399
